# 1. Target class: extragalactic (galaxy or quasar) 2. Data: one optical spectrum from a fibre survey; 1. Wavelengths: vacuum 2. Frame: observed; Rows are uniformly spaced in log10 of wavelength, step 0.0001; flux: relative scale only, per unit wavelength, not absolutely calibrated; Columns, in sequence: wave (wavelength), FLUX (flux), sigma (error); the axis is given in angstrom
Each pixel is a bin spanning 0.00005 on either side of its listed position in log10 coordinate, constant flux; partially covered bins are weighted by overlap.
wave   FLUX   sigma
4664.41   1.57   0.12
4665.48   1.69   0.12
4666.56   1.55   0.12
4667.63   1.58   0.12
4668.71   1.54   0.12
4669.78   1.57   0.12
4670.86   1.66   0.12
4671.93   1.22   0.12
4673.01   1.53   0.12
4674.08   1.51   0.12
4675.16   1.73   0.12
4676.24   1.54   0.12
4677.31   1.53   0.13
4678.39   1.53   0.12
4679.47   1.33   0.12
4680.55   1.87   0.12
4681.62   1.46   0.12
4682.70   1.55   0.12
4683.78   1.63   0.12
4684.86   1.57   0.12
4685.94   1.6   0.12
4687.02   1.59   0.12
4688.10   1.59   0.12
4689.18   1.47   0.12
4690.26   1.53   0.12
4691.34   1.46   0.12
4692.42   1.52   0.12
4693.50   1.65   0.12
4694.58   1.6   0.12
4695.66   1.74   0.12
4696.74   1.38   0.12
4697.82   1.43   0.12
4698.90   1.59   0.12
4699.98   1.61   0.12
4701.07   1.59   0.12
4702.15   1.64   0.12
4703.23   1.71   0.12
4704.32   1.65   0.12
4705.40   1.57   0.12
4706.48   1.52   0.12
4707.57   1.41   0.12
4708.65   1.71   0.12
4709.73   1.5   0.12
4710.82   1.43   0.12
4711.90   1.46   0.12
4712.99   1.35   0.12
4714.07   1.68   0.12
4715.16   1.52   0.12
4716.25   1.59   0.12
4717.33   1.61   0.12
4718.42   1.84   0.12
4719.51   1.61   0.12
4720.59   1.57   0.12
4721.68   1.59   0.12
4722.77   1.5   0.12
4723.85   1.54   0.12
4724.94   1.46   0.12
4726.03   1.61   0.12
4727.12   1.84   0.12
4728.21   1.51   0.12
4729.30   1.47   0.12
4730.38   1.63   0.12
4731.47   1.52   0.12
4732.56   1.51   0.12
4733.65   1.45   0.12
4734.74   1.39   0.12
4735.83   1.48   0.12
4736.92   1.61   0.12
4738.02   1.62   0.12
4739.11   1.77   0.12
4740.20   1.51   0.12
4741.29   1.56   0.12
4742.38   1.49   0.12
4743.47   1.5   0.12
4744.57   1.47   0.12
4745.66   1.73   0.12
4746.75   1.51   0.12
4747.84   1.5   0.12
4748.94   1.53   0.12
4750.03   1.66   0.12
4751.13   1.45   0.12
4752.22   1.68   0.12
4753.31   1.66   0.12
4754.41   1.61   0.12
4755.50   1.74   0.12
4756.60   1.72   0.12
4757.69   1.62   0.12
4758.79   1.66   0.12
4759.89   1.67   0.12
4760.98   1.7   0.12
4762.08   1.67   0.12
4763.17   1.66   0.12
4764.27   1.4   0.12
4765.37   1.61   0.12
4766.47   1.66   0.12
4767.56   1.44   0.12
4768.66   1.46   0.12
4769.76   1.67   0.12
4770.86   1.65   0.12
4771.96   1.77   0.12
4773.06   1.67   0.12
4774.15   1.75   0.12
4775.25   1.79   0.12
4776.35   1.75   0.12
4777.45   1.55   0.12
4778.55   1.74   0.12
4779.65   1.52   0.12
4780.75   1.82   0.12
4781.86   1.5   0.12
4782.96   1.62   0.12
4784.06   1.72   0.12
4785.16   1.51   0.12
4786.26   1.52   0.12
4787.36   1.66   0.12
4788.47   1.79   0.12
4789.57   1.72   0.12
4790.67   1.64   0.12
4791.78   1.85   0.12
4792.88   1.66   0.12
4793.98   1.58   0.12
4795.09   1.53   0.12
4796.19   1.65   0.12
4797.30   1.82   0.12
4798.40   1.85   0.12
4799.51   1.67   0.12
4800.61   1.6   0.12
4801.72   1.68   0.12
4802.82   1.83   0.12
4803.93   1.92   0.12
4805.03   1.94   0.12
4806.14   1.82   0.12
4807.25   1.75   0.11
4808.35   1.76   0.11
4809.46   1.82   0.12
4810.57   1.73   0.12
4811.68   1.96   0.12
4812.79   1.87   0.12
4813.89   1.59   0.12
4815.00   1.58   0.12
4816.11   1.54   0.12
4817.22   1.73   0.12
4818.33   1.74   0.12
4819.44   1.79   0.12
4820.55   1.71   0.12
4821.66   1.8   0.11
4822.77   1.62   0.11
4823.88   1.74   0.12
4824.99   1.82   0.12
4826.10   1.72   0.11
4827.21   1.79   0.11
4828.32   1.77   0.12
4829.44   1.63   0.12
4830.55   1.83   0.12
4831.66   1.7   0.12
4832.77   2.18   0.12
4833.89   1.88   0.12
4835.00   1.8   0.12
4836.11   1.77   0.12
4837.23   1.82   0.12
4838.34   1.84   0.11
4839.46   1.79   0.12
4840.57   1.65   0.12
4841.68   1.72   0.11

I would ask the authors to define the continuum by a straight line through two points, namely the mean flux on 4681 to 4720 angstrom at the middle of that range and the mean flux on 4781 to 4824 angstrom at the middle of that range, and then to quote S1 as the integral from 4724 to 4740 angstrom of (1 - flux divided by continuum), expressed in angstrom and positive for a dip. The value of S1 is 0.51 angstrom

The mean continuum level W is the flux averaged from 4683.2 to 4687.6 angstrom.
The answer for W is 1.59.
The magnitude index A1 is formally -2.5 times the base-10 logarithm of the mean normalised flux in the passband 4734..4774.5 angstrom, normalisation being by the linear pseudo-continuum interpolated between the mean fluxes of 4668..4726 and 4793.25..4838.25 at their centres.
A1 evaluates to 0.037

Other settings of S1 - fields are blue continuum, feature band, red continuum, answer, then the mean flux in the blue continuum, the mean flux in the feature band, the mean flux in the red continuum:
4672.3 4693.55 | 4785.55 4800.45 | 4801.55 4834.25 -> 0.44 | 1.55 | 1.68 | 1.78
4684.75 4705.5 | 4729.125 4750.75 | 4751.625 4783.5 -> 0.98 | 1.57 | 1.55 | 1.65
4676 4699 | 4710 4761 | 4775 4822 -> 1.44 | 1.55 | 1.58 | 1.71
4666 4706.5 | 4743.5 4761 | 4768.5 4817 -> 0.38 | 1.56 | 1.61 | 1.7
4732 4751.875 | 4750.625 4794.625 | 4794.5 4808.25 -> 0.12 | 1.54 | 1.65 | 1.76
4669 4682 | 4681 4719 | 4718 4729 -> 0.17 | 1.54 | 1.57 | 1.6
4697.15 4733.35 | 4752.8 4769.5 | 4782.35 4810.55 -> 0.32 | 1.57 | 1.62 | 1.72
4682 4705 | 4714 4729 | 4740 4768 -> -0.15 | 1.58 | 1.6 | 1.59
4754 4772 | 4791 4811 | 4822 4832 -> -0.64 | 1.63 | 1.75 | 1.74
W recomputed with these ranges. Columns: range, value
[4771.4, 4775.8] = 1.75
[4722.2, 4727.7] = 1.59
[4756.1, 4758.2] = 1.67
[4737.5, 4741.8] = 1.62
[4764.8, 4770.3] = 1.57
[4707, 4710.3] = 1.54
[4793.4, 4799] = 1.68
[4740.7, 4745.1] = 1.5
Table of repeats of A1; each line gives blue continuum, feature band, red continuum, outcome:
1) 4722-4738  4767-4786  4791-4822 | 0.01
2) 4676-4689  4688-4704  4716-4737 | 0.00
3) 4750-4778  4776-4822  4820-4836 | 0.01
